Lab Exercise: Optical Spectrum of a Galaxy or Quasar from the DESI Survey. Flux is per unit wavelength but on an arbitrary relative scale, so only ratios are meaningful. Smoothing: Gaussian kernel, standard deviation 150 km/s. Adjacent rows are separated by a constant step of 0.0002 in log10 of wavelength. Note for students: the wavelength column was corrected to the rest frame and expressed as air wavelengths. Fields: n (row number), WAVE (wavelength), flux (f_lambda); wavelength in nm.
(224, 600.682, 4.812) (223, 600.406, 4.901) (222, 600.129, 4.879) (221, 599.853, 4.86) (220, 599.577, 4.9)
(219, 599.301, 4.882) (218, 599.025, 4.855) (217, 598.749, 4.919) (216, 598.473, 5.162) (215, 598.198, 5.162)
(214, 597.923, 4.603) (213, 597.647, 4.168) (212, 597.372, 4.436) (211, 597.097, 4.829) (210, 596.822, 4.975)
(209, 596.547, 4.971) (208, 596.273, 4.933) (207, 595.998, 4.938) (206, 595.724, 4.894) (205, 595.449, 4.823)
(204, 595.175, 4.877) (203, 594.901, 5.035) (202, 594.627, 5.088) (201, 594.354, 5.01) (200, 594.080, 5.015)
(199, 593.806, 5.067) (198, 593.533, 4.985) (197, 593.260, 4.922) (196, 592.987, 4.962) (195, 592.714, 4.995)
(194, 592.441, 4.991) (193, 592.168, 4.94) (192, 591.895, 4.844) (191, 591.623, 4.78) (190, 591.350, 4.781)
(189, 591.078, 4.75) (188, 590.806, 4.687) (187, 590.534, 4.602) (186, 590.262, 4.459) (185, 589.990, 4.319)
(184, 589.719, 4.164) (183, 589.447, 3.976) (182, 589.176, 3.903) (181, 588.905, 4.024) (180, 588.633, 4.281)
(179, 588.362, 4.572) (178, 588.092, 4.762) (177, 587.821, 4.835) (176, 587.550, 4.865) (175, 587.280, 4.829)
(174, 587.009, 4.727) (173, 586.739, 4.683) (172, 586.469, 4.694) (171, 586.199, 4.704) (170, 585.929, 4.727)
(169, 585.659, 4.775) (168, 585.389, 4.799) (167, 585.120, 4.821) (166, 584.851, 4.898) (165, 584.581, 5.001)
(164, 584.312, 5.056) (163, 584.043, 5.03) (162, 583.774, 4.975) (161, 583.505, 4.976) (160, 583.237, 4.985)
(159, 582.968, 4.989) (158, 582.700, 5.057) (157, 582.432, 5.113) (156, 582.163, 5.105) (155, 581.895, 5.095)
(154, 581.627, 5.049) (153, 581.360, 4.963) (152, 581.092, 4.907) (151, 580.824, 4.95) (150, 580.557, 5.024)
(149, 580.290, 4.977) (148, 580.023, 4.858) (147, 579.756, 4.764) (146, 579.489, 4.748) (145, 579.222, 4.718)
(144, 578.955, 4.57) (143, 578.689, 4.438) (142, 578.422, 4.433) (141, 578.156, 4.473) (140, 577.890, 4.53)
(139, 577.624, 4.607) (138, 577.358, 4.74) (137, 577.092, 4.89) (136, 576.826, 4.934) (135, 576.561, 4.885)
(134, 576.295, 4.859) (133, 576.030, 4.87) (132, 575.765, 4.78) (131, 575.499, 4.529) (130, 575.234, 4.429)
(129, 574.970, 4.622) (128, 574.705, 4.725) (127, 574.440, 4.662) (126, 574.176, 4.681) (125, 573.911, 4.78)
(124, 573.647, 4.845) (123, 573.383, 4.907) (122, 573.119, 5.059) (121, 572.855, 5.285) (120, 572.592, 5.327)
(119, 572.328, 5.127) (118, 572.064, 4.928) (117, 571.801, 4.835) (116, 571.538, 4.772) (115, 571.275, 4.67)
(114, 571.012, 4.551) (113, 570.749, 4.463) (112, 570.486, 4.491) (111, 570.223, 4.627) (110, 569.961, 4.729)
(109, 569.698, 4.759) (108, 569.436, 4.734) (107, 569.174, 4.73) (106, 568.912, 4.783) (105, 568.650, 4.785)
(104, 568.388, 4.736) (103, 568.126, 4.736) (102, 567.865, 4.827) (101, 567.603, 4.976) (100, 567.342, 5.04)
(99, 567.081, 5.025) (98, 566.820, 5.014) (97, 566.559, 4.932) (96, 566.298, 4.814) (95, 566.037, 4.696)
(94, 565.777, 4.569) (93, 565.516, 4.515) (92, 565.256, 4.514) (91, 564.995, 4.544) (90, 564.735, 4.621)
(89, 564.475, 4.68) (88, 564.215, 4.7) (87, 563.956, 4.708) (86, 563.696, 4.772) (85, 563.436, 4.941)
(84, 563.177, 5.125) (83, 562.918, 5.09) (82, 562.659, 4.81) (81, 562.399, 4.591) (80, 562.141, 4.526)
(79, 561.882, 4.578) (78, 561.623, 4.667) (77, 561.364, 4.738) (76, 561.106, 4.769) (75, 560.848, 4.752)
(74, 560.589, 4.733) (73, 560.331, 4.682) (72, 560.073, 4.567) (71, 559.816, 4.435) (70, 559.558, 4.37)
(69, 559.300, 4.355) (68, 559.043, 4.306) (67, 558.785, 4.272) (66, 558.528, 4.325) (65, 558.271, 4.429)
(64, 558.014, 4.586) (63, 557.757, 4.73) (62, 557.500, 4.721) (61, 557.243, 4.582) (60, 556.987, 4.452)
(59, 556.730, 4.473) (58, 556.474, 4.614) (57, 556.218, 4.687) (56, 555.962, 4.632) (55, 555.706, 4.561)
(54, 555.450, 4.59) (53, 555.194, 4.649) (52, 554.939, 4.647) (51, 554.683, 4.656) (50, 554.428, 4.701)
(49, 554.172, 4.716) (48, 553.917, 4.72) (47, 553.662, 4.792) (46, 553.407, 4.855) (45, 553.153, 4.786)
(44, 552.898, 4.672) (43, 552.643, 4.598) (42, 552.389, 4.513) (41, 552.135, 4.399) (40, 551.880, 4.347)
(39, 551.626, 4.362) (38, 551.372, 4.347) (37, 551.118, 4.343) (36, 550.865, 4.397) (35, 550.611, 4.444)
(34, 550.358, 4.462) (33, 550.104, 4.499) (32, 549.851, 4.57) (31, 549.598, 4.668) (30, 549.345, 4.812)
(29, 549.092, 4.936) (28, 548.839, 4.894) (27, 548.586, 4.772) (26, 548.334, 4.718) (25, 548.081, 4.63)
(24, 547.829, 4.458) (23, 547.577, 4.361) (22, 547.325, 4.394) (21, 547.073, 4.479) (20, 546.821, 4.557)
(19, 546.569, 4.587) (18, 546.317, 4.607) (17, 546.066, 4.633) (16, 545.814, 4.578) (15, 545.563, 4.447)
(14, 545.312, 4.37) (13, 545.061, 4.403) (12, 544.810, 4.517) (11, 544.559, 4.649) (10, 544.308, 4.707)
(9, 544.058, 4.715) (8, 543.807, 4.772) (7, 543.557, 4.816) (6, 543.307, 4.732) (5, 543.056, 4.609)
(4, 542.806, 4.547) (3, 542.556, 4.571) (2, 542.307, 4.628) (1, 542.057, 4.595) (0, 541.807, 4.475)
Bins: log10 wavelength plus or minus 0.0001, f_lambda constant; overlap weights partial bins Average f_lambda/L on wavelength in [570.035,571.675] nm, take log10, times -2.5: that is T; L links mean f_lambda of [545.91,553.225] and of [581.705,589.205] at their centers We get 0.02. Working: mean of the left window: 4.56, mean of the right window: 4.81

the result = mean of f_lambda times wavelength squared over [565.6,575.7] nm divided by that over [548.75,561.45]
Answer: 1.1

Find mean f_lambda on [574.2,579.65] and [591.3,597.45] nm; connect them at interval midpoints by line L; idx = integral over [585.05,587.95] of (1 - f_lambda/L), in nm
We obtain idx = 0.025 nm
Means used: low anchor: 4.67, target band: 4.77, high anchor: 4.92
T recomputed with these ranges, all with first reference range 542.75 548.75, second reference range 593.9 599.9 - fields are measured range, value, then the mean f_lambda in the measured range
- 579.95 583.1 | -0.05 mag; 5.01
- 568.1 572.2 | 0.00 mag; 4.71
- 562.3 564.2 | -0.04 mag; 4.86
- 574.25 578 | 0.01 mag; 4.72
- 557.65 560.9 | 0.04 mag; 4.5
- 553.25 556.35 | -0.01 mag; 4.69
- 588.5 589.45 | 0.19 mag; 4.05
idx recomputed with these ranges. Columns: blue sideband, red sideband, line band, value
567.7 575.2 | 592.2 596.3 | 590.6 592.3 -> 0.05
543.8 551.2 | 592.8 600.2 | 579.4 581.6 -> -0.05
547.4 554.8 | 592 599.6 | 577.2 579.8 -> 0.10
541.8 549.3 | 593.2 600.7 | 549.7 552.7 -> 0.13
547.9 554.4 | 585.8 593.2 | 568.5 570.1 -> -0.05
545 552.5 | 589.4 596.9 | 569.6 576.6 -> -0.14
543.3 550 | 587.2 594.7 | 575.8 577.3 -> -0.07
